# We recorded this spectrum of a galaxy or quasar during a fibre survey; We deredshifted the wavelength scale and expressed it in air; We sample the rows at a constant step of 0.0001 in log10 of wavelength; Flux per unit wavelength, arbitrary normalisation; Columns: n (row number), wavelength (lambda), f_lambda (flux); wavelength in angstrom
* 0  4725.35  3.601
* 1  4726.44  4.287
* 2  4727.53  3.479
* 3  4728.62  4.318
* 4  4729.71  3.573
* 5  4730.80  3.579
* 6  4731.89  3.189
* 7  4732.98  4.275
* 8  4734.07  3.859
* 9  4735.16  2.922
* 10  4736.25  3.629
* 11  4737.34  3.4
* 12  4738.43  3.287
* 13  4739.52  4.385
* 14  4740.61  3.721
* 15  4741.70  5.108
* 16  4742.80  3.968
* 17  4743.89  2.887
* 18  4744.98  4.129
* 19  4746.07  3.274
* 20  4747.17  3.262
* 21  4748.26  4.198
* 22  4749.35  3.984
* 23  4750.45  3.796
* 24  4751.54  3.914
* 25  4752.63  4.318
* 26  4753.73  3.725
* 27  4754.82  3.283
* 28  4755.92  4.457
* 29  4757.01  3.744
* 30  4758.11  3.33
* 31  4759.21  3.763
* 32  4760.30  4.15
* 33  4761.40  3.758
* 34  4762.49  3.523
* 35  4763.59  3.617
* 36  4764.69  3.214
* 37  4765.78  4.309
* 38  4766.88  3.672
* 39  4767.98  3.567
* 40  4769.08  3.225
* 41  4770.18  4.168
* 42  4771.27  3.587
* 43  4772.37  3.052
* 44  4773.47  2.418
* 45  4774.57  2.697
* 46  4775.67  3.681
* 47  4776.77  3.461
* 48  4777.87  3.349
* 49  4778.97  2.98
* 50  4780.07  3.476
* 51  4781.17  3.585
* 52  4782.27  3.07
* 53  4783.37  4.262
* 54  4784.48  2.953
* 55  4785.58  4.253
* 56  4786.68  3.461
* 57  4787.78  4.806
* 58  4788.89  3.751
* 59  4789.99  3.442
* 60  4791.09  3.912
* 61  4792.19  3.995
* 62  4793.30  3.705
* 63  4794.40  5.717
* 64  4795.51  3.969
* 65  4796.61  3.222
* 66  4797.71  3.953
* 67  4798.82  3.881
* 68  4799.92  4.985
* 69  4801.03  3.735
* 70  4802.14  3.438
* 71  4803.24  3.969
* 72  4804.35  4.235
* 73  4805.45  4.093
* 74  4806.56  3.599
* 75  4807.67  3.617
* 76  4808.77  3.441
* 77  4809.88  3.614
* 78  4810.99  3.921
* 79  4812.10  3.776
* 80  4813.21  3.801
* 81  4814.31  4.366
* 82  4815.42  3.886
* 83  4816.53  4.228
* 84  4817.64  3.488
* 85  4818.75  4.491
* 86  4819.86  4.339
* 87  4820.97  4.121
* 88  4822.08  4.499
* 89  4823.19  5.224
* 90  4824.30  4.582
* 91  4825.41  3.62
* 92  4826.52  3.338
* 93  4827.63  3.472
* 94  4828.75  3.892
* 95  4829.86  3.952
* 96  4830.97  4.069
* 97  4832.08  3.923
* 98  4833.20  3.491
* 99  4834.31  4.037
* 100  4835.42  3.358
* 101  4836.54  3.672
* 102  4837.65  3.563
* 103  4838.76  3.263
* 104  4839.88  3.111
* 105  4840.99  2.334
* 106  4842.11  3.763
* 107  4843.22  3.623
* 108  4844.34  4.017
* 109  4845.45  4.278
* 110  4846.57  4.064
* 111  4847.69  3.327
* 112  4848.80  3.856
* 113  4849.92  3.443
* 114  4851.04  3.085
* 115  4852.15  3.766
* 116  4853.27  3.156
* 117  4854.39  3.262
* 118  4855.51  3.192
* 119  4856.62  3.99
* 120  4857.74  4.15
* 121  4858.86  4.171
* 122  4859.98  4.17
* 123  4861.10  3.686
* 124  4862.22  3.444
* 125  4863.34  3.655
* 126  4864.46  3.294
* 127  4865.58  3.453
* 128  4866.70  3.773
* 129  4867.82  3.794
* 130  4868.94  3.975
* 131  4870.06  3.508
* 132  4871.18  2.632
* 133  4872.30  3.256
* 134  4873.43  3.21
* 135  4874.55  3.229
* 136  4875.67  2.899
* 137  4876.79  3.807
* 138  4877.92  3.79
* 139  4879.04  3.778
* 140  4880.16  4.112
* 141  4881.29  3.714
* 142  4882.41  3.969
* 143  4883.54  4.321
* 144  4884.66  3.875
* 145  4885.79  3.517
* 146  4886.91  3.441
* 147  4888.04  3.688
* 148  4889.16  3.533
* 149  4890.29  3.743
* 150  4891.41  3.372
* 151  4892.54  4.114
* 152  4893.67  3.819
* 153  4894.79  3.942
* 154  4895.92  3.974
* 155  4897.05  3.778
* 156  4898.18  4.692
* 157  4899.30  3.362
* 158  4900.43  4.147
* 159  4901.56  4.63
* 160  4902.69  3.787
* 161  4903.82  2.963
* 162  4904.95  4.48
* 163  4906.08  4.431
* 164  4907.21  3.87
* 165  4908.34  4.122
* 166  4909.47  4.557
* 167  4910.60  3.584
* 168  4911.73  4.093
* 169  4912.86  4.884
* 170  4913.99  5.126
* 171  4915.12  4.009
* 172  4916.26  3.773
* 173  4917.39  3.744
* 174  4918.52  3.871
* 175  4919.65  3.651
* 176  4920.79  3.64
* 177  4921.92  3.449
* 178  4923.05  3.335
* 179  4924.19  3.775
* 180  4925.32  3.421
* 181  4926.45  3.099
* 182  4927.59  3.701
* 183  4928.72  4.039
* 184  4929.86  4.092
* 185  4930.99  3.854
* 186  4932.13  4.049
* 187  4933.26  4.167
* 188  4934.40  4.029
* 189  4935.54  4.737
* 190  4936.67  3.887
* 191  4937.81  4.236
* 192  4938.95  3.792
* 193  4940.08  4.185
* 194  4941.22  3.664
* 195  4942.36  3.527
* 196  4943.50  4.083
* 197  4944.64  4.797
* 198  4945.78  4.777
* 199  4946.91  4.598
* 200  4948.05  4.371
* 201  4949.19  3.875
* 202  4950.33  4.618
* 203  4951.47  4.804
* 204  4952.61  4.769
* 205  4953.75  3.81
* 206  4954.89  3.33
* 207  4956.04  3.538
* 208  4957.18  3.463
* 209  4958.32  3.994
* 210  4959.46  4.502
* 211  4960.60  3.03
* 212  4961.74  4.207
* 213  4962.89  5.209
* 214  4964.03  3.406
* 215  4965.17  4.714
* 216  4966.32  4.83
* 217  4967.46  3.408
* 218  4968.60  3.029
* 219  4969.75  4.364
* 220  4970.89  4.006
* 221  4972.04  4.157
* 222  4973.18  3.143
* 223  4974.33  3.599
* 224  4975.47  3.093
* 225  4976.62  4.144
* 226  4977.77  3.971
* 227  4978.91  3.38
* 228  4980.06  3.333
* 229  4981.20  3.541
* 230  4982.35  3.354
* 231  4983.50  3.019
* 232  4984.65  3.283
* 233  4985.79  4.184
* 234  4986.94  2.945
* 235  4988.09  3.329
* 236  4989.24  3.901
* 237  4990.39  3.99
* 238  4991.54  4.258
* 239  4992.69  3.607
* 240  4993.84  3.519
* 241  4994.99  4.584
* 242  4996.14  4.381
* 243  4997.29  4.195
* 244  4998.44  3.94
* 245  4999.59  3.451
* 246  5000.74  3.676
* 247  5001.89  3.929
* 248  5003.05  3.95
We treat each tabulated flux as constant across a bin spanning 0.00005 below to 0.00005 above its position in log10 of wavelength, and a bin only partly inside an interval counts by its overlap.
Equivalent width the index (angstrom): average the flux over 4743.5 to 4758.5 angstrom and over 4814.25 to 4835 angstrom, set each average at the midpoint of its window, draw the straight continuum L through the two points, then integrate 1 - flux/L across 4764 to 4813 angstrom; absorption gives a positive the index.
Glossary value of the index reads 2.38 angstrom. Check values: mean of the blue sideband 3.75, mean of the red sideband 4.04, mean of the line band 3.71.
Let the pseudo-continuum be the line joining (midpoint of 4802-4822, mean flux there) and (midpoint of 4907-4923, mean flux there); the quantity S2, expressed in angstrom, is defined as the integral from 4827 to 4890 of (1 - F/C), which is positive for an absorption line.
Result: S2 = 5.5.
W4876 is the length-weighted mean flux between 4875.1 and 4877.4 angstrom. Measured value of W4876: 3.36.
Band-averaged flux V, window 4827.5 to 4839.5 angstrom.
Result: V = 3.7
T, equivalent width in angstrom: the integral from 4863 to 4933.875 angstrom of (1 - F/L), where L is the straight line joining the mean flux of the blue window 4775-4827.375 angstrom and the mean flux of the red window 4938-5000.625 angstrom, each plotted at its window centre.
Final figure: 1.8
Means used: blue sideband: 3.9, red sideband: 3.91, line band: 3.8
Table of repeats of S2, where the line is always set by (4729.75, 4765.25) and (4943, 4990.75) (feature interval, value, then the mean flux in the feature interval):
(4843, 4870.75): 1.0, 3.68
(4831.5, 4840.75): 0.7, 3.51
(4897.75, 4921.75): -1.2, 4.05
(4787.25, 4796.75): -0.8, 4.09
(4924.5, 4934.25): 0.2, 3.81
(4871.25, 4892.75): 1.2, 3.62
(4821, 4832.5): -0.8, 4.06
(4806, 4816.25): 0.0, 3.79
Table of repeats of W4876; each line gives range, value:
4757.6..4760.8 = 3.75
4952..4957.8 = 3.79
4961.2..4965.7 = 4.38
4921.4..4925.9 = 3.5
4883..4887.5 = 3.79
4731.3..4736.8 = 3.57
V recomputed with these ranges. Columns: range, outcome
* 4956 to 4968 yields 4.05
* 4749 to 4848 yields 3.78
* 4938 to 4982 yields 3.97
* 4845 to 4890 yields 3.63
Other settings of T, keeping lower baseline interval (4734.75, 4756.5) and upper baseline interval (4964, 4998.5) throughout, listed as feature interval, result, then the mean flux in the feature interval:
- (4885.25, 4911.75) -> -0.9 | 3.9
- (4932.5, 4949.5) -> -1.9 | 4.19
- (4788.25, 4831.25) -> -2.3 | 3.98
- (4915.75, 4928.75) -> 0.6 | 3.61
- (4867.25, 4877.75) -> 1.1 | 3.38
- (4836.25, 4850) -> 0.8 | 3.57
